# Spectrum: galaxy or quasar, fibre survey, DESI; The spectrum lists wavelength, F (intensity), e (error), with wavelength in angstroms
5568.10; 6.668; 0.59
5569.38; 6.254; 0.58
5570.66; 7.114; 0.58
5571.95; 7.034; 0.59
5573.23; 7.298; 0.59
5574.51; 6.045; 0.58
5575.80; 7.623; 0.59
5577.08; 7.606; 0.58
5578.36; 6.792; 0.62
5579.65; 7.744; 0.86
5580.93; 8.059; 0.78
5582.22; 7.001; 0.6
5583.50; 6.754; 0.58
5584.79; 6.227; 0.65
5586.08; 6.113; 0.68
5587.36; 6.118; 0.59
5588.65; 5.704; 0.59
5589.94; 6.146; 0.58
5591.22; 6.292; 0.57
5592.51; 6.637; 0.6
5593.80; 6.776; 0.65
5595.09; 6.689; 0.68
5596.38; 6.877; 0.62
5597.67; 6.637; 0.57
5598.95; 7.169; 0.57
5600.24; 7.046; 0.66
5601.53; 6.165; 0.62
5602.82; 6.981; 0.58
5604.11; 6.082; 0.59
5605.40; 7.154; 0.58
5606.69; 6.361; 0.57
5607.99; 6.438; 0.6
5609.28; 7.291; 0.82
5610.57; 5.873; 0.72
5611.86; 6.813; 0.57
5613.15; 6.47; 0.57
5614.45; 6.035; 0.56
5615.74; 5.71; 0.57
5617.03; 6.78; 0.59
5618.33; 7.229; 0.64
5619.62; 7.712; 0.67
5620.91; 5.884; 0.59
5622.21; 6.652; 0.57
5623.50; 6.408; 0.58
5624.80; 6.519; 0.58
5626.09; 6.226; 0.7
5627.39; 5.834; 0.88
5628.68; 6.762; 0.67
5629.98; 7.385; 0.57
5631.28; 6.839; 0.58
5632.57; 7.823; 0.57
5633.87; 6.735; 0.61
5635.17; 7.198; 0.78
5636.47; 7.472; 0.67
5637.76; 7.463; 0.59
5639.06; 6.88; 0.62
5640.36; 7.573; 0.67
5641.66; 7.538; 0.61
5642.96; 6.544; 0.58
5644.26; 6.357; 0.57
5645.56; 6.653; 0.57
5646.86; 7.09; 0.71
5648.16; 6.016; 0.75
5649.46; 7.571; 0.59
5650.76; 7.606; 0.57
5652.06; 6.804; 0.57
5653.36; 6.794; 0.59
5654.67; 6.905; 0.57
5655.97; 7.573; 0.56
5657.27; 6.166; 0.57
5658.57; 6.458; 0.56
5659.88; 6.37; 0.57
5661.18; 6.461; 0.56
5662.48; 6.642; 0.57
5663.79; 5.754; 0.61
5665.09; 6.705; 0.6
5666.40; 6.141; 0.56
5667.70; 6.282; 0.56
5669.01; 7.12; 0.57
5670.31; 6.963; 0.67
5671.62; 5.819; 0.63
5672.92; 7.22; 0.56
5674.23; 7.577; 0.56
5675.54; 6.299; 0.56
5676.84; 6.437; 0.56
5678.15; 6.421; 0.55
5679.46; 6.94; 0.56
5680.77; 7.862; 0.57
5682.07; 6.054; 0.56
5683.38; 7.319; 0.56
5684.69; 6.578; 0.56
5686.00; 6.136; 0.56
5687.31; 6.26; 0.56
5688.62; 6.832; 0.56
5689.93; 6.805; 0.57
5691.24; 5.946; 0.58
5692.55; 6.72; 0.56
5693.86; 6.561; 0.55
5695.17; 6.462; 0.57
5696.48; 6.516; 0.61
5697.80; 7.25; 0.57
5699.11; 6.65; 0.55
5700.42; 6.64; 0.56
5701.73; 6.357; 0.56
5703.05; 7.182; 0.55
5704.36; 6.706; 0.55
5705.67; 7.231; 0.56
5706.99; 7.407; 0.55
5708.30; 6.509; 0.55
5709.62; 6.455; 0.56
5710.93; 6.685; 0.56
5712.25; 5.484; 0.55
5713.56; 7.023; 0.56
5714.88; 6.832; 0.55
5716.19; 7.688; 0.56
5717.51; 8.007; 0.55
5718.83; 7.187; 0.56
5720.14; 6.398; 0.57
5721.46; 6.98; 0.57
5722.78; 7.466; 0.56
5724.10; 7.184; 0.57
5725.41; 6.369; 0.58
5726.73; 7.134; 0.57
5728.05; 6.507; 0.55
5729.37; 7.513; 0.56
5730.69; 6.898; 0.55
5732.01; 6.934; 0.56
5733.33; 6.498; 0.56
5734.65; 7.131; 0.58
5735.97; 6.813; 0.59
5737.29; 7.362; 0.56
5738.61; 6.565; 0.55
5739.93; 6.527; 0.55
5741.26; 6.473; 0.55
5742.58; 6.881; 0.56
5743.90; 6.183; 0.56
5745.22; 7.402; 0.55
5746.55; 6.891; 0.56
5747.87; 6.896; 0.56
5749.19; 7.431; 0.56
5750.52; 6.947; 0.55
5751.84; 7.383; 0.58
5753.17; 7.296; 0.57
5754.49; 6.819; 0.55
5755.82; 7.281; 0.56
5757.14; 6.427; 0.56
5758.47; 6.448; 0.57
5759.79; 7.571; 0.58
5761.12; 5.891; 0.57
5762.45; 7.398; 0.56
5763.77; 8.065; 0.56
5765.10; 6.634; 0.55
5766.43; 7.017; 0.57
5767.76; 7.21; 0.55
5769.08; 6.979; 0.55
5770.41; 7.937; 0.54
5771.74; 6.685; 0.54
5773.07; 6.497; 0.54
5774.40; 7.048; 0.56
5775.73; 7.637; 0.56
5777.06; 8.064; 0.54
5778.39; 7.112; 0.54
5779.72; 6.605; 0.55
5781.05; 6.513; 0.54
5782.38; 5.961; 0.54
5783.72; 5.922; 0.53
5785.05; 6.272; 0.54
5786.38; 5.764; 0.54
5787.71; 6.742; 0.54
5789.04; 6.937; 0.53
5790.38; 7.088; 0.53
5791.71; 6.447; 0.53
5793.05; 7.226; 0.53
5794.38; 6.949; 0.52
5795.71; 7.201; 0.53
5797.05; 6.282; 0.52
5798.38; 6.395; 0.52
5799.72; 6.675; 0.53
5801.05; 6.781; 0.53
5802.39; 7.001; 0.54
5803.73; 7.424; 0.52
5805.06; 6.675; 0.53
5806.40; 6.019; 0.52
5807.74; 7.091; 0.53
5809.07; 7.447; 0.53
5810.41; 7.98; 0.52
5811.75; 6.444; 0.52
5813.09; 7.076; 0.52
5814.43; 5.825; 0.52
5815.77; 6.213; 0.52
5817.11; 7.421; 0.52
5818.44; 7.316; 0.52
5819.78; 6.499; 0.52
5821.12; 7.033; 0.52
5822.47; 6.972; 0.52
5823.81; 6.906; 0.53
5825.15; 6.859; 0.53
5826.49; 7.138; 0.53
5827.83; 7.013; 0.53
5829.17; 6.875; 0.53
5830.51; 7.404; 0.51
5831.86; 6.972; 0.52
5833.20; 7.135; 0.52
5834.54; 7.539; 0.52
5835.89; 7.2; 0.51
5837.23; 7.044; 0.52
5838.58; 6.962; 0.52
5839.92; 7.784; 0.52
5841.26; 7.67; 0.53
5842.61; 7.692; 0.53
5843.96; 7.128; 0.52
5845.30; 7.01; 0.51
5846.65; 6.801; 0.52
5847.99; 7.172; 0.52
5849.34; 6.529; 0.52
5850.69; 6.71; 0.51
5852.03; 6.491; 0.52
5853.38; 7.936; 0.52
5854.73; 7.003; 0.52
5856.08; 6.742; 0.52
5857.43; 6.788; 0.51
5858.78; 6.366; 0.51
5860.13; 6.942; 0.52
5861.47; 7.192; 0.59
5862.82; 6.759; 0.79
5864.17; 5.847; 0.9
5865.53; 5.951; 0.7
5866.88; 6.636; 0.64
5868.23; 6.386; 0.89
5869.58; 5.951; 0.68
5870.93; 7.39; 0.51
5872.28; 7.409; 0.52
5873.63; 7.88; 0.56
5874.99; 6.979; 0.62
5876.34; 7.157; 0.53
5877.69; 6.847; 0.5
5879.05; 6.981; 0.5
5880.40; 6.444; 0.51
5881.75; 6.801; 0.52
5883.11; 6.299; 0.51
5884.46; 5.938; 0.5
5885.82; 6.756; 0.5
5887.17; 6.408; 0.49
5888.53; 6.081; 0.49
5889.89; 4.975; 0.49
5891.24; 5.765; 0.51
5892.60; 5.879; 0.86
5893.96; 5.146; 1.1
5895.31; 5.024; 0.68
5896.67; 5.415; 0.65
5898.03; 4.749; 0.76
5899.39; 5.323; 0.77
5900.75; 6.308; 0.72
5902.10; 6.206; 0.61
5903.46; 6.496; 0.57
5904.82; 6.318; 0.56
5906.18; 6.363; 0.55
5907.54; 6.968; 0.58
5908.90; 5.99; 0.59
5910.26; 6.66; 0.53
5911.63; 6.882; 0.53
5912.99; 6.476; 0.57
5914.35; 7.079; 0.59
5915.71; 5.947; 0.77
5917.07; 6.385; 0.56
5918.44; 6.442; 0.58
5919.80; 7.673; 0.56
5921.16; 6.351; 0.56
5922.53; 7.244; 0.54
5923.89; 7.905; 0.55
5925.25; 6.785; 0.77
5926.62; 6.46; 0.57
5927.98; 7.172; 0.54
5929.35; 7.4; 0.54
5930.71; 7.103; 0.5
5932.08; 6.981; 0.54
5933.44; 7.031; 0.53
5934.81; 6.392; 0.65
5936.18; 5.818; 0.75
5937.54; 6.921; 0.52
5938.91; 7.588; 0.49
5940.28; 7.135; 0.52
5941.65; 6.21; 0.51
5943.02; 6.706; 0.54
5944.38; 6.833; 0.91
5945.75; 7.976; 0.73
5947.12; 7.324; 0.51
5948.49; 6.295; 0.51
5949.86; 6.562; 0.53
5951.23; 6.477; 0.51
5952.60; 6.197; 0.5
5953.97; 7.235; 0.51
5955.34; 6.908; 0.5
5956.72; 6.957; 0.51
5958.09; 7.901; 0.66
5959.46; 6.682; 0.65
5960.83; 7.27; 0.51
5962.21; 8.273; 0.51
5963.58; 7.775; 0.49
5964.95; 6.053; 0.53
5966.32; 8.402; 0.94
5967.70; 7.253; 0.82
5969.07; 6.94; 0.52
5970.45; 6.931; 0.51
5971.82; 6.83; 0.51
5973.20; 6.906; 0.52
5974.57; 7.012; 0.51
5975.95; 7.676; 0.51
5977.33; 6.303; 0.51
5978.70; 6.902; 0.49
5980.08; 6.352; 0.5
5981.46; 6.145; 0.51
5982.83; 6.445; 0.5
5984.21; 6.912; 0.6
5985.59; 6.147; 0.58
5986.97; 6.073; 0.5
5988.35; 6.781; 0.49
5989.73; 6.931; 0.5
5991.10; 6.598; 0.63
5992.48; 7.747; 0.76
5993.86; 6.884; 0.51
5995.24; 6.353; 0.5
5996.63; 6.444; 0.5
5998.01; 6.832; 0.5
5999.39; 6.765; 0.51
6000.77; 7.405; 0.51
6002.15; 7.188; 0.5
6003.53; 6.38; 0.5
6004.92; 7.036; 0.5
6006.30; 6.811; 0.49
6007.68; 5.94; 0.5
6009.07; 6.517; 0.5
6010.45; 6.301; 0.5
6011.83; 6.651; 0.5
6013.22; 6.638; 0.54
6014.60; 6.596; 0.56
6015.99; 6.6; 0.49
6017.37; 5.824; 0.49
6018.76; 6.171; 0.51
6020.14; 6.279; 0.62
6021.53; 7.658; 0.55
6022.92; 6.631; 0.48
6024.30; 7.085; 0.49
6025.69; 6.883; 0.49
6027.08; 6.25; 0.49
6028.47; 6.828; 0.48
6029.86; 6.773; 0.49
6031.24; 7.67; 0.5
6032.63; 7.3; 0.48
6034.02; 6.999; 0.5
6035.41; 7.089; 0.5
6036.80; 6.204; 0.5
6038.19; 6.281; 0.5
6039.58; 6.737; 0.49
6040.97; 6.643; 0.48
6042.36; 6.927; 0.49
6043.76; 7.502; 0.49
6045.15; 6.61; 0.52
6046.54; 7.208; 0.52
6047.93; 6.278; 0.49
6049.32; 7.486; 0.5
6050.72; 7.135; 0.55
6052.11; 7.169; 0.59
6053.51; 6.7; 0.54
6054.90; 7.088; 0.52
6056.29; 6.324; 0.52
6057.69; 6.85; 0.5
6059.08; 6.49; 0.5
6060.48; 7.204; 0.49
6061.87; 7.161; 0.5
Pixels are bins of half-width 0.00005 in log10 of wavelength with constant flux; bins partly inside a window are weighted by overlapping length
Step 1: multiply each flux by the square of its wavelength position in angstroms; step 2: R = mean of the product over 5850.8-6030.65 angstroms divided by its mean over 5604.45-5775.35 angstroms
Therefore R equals 1.1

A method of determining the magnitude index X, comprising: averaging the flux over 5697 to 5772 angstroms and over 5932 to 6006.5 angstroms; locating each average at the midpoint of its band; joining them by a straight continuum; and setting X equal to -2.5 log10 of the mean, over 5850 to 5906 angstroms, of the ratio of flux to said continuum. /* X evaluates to 0.082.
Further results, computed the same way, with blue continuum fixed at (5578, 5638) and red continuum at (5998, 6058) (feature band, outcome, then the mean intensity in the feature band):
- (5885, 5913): 0.13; 6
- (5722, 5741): -0.03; 6.91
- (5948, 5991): -0.02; 6.89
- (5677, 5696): 0.01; 6.63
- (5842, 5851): -0.04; 7.01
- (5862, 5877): 0.00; 6.76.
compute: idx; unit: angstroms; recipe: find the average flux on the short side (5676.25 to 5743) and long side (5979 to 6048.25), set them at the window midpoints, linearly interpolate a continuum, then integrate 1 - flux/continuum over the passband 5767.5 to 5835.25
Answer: -1.1 angstroms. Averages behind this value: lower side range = 6.8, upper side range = 6.71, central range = 6.88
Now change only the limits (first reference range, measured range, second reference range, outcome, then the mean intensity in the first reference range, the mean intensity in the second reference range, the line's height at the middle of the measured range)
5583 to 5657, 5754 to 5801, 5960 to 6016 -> -0.54 angstroms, 6.72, 6.83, 6.77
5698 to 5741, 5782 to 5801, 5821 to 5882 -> 0.96 angstroms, 6.89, 6.97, 6.93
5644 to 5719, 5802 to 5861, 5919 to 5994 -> -1.38 angstroms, 6.73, 6.94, 6.85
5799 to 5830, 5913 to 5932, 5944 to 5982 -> 0.22 angstroms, 6.9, 7.02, 6.98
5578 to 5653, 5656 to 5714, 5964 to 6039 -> 1.05 angstroms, 6.75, 6.76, 6.75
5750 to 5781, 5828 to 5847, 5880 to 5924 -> -1.71 angstroms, 7.08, 6.24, 6.64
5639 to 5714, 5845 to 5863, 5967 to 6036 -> -0.42 angstroms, 6.71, 6.75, 6.73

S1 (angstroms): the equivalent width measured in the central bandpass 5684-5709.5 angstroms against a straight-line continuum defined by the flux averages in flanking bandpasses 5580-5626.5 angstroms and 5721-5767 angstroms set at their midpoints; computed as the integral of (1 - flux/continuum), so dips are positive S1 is 0.6 angstroms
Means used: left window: 6.59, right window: 6.95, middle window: 6.67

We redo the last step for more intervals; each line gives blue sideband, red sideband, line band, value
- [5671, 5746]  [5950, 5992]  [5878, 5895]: 1.9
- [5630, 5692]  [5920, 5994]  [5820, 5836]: -0.5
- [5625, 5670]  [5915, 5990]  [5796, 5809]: 0.2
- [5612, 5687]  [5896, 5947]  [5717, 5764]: -1.7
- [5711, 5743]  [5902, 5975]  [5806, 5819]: 0.0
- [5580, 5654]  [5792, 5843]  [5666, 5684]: 0.2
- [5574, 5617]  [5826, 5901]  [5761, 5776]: -1.0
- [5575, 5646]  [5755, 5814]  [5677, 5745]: 0.3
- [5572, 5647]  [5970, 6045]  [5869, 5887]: -0.2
